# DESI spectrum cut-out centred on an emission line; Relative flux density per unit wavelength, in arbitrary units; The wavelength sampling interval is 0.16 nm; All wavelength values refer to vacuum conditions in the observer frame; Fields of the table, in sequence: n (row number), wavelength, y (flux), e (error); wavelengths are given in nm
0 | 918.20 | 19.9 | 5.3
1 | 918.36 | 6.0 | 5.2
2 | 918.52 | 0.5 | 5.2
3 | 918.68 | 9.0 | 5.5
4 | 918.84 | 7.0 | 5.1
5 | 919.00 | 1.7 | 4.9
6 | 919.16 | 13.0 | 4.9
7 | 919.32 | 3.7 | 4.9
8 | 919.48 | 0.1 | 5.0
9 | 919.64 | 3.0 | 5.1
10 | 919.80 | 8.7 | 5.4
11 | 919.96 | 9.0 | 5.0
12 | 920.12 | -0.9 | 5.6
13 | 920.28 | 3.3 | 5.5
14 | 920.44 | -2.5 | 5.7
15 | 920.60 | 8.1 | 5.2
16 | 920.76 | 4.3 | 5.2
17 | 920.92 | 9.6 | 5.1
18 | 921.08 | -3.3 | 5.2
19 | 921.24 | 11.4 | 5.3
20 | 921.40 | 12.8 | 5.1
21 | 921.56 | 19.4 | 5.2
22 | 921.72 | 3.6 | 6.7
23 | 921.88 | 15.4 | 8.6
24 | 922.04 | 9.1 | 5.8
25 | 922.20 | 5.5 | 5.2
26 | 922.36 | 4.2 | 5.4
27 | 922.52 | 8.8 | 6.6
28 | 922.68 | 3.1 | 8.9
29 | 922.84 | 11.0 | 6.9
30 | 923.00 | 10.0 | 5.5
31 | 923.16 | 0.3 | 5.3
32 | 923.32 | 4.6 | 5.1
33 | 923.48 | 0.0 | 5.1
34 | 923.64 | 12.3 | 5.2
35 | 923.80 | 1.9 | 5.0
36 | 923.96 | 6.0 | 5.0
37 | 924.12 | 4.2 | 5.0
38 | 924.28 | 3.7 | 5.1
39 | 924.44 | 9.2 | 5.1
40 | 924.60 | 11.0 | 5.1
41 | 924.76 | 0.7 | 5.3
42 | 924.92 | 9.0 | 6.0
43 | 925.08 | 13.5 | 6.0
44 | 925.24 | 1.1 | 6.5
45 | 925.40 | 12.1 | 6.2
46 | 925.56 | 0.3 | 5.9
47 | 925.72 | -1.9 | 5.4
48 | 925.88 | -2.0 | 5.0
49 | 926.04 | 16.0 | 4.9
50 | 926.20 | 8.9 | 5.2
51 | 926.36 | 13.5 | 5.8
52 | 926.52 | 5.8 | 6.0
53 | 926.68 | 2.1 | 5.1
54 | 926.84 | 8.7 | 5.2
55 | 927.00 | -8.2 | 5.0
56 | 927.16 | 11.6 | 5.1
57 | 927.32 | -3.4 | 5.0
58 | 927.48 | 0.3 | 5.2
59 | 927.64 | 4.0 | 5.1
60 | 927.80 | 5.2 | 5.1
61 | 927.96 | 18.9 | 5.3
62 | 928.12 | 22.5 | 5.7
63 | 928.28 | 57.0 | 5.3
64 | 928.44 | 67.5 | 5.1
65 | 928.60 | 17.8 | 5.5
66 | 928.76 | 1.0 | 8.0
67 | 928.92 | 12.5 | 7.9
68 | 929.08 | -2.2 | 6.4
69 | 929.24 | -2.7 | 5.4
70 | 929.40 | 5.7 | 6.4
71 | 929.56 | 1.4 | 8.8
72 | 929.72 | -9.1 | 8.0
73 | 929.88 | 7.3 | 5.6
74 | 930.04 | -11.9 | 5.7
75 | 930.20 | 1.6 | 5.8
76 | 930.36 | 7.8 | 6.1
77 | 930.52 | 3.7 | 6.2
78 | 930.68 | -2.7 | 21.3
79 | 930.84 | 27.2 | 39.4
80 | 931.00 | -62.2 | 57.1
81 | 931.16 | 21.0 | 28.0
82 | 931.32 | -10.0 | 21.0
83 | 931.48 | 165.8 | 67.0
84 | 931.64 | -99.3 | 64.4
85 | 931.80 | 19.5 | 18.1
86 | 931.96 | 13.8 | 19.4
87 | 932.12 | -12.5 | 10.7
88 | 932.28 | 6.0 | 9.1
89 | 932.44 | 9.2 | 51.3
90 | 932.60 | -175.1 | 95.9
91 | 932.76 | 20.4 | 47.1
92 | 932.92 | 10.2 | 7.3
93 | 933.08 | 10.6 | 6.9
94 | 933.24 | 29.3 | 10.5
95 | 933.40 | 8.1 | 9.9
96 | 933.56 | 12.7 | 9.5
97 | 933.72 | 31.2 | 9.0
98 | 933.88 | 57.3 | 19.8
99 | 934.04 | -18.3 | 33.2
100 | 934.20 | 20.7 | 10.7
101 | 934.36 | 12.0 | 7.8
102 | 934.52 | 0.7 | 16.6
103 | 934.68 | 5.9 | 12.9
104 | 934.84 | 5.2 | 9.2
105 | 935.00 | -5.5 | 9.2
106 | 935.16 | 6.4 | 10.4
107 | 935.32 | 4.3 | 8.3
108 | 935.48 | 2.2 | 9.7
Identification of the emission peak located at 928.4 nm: H-beta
